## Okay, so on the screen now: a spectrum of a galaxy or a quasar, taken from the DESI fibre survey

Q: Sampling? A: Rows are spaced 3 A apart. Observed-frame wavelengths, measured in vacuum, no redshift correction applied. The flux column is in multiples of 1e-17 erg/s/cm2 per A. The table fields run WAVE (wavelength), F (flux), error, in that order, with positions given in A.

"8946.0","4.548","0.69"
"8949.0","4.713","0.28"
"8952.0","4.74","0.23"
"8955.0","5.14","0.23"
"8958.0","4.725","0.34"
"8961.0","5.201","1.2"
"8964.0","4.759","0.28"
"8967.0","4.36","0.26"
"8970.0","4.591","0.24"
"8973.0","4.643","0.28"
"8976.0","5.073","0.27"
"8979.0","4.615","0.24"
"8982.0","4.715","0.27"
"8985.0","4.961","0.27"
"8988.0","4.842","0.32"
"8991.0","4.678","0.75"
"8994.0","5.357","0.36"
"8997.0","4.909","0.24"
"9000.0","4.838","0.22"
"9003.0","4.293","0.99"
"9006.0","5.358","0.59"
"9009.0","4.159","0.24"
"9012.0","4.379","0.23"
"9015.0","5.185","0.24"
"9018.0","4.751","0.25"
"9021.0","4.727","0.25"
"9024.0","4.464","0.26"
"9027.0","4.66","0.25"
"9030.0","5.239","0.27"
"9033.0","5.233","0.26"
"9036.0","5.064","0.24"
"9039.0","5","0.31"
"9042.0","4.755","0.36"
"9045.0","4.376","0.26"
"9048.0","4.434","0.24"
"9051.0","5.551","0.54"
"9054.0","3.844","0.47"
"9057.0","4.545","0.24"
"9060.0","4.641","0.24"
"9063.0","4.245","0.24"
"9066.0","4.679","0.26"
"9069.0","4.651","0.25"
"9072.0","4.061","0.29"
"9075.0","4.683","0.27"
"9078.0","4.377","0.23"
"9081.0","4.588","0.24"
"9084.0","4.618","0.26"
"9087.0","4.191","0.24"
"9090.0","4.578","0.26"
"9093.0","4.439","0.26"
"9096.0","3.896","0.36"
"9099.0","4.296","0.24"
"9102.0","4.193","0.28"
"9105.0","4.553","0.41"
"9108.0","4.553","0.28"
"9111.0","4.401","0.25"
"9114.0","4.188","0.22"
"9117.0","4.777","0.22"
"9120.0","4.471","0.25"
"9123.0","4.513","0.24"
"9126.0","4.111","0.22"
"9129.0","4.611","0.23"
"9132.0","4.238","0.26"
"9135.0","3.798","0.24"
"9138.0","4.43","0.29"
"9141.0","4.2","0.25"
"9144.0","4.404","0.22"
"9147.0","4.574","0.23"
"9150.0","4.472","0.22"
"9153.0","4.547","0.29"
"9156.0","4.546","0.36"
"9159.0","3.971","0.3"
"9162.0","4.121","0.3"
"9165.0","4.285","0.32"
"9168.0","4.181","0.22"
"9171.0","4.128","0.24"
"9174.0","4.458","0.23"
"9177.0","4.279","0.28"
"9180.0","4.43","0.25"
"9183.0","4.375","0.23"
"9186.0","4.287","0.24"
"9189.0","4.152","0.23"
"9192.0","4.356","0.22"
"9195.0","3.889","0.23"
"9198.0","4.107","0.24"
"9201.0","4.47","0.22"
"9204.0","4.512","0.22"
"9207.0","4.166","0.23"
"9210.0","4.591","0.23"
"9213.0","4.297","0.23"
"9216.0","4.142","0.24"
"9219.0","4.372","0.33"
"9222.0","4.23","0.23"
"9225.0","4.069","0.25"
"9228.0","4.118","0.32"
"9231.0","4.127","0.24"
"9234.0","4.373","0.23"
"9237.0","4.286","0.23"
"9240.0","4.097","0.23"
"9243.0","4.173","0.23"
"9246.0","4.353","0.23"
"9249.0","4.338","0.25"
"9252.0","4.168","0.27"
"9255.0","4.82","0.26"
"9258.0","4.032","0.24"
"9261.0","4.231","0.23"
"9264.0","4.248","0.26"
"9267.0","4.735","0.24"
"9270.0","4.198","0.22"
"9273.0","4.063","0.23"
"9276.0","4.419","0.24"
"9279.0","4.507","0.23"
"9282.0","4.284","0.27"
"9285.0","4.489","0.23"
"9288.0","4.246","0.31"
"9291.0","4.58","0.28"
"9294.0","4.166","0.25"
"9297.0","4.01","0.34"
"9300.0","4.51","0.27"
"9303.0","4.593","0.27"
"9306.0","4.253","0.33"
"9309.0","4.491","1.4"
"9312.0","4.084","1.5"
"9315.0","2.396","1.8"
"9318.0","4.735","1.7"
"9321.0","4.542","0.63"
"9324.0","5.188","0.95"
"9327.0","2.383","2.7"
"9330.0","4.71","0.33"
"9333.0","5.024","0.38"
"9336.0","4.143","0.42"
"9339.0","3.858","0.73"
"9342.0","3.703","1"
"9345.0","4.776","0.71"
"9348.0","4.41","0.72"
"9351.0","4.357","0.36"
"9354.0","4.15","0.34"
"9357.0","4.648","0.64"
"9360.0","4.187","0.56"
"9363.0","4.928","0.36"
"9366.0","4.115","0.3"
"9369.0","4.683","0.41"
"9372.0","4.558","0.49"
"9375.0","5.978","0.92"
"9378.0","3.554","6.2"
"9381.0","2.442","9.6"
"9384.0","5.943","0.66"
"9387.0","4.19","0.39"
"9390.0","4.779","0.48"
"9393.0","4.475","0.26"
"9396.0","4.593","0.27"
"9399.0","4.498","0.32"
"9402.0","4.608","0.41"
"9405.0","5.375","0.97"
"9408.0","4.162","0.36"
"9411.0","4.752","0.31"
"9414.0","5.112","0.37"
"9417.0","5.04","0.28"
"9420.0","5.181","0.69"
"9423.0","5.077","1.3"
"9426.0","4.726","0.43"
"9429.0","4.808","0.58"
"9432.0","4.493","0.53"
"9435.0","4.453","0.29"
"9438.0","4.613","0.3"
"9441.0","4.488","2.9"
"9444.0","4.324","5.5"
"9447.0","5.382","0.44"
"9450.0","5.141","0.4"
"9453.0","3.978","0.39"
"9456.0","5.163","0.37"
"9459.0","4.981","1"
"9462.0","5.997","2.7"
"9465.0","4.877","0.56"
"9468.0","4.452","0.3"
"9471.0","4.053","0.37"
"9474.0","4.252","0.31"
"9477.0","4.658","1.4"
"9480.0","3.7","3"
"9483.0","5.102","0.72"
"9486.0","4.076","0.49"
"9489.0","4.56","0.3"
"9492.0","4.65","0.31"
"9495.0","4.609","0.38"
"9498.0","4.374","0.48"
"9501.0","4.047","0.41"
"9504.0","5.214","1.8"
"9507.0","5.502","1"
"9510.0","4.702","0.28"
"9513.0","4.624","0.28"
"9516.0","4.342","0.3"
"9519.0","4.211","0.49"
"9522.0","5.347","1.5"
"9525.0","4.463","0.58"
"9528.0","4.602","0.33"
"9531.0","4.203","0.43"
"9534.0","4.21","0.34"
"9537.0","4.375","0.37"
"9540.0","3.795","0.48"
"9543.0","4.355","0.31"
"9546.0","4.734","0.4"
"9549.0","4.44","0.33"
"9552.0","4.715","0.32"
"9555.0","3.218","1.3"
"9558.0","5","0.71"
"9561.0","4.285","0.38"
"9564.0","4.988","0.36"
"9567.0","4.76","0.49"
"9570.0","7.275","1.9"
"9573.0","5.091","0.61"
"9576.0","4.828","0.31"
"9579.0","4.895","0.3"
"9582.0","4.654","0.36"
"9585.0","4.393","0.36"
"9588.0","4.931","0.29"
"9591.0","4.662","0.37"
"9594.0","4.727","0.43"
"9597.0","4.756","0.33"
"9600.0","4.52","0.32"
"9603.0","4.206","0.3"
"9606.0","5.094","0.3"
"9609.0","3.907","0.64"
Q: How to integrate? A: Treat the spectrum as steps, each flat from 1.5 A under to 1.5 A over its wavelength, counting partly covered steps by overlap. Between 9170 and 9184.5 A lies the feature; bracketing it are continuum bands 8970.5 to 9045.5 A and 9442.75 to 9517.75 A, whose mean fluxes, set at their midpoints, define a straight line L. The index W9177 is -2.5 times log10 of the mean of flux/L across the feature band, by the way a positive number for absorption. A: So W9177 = 0.10 mag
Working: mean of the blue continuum 4.81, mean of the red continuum 4.67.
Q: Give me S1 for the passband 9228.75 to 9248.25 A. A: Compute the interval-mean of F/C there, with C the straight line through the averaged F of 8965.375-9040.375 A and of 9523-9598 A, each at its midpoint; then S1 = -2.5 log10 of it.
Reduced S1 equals 0.12 mag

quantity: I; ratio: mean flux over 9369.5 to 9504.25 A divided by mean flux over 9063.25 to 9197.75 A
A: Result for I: 1.07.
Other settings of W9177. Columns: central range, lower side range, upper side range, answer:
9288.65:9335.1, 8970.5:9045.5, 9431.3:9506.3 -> 0.11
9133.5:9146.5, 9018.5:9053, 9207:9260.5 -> 0.08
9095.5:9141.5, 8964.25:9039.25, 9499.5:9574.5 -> 0.10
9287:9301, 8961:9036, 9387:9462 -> 0.12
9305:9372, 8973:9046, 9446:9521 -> 0.11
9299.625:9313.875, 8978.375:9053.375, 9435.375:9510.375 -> 0.10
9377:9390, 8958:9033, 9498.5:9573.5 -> 0.14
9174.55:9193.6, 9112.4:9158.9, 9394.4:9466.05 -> 0.03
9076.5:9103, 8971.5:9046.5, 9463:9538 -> 0.10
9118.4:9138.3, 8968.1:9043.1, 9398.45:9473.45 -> 0.12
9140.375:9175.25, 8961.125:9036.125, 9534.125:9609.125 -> 0.10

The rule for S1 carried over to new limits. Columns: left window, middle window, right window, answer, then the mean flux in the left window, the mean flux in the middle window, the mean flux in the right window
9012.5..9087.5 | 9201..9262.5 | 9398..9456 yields 0.10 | 4.66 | 4.28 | 4.76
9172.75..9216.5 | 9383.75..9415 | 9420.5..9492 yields -0.03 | 4.3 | 4.72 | 4.67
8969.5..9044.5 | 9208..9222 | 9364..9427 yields 0.10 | 4.82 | 4.33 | 4.66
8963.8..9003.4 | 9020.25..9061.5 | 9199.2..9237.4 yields -0.02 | 4.77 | 4.75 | 4.29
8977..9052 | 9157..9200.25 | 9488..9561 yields 0.12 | 4.82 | 4.22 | 4.51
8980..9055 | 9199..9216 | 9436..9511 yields 0.09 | 4.8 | 4.37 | 4.67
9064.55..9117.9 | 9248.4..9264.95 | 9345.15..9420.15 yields 0.05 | 4.42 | 4.31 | 4.58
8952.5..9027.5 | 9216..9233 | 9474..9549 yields 0.12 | 4.78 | 4.19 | 4.51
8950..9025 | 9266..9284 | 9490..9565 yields 0.07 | 4.78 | 4.36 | 4.52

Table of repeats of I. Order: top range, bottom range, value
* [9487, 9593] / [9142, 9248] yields 1.09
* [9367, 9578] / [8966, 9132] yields 1.01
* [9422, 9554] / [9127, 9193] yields 1.07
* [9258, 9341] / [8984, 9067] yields 0.89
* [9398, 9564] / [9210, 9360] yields 1.08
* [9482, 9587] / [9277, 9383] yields 1.08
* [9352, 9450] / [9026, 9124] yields 1.02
